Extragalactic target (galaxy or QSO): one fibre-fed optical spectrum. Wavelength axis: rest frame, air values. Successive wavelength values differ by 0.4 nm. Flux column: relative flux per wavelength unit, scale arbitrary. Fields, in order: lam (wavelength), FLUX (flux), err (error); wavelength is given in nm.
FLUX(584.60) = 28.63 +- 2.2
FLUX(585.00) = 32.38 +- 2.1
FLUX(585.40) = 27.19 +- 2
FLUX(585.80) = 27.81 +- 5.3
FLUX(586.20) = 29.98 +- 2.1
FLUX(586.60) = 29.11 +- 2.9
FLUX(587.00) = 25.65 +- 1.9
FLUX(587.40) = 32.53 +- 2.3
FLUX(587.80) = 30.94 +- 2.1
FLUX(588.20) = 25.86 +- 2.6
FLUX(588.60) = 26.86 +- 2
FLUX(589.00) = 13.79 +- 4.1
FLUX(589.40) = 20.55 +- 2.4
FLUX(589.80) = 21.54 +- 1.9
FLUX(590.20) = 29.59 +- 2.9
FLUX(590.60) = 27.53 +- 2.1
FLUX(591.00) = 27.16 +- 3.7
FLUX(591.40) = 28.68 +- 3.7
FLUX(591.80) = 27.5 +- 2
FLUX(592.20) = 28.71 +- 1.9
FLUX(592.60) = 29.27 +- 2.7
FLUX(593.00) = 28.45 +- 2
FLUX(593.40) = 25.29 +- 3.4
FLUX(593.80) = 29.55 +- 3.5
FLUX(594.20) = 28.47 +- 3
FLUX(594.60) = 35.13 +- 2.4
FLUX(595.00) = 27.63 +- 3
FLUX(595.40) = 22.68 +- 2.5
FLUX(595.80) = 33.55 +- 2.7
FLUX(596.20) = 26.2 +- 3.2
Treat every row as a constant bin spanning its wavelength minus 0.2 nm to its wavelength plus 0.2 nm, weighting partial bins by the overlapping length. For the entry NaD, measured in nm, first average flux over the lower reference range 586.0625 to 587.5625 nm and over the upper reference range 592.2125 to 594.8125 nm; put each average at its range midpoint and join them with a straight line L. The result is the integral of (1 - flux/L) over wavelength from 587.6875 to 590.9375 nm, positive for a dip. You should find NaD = 0.53 nm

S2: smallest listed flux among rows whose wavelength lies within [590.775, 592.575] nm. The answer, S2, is 27.16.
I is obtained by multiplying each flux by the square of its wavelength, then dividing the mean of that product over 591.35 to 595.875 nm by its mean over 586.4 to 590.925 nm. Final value 1.13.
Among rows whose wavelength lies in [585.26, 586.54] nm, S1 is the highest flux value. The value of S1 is 29.98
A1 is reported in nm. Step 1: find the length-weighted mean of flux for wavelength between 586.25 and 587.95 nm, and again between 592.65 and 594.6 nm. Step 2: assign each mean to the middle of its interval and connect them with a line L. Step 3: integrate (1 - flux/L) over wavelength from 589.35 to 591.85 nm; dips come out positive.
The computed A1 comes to 0.241 nm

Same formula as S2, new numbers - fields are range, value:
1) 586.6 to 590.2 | 13.79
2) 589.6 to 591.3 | 21.54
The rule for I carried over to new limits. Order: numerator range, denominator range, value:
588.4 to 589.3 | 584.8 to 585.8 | 0.70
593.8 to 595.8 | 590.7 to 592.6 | 1.05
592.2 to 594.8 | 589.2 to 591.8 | 1.14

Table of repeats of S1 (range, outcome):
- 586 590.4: 32.53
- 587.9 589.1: 26.86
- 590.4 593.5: 29.27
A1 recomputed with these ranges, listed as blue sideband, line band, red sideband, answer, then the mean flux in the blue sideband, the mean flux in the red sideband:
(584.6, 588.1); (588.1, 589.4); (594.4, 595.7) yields 0.34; 29.3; 28.9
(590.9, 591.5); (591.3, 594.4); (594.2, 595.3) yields 0.07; 27.9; 30.1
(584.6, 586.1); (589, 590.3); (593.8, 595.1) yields 0.34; 29.1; 30.5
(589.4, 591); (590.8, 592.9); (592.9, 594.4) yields -0.12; 25.6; 27.9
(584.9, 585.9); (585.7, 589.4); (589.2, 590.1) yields -0.15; 28.9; 22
